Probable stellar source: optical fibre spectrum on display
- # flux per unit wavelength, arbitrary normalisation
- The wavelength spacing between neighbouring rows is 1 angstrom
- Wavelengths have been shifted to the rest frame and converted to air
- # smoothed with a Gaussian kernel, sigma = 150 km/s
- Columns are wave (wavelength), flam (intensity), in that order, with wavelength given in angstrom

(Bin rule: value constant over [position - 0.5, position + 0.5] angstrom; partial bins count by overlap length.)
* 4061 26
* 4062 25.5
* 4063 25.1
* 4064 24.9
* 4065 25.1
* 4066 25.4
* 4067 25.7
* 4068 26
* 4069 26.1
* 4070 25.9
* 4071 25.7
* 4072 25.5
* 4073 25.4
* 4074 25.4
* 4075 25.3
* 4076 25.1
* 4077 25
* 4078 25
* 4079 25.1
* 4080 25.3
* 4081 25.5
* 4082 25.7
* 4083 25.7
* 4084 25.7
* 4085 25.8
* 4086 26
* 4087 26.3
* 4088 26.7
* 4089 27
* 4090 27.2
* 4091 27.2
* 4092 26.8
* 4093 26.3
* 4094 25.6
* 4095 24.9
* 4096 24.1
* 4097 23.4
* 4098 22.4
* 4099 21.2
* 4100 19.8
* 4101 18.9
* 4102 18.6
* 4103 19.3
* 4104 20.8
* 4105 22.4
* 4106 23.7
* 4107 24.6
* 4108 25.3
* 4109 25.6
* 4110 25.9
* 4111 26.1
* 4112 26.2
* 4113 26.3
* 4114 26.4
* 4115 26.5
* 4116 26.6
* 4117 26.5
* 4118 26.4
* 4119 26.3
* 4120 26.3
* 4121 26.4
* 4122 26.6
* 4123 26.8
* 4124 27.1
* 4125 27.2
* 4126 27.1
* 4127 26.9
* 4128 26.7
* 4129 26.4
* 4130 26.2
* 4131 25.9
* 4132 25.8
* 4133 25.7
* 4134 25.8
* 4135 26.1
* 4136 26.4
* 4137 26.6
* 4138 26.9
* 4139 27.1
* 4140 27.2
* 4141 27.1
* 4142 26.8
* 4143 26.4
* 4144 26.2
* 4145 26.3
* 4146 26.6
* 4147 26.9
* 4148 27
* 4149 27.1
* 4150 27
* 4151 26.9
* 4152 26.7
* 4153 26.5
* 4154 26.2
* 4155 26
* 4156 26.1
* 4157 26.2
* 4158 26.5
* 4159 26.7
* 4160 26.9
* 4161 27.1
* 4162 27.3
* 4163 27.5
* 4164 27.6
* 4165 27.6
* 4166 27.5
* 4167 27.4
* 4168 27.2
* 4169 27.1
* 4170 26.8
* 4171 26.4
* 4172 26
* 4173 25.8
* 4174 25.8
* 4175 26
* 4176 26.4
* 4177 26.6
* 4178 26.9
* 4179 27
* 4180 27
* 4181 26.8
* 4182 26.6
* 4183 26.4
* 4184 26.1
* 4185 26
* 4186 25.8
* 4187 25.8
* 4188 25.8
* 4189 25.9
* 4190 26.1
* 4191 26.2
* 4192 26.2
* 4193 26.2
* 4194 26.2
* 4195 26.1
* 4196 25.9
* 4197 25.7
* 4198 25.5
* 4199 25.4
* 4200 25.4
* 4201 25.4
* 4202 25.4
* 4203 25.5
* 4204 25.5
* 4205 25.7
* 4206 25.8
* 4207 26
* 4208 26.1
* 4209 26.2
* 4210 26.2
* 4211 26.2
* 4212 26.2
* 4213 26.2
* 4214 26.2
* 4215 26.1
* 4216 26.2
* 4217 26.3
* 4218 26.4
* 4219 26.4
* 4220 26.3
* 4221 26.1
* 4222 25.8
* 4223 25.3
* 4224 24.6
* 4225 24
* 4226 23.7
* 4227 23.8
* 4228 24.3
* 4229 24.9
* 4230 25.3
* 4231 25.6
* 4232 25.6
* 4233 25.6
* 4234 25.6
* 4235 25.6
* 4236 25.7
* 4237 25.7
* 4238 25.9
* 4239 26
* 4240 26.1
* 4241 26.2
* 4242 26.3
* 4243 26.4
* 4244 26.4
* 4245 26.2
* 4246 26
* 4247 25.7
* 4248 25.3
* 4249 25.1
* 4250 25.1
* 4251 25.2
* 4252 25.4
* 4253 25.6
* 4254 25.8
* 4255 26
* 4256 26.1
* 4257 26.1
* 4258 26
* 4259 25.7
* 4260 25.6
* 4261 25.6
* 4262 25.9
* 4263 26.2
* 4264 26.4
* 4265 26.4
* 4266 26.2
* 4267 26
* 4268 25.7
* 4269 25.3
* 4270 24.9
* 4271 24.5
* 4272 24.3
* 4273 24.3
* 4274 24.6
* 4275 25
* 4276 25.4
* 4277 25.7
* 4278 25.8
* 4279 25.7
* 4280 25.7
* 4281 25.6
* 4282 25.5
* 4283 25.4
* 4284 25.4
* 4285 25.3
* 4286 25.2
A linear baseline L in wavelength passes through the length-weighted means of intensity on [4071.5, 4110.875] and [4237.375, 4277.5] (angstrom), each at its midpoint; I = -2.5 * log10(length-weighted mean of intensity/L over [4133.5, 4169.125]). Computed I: -0.08 mag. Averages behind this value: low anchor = 24.5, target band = 26.8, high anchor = 25.7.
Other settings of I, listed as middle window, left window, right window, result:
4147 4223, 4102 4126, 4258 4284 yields -0.04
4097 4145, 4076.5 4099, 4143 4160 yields 0.03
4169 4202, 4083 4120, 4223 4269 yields -0.04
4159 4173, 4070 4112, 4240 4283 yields -0.08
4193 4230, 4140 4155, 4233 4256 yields 0.02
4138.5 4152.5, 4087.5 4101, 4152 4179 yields -0.03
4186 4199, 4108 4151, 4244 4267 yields 0.01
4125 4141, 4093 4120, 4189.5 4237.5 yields -0.09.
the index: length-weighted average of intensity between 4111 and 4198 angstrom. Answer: 26.5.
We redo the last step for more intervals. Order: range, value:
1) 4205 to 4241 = 25.7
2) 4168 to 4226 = 26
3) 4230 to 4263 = 25.8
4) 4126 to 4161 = 26.5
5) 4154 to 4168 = 26.9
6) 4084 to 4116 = 24.5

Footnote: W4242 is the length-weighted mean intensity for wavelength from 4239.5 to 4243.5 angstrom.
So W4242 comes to 26.2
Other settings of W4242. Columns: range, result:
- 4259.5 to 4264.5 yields 25.9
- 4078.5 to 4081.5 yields 25.3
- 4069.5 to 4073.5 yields 25.6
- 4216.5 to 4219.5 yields 26.4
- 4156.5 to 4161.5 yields 26.7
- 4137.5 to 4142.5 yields 27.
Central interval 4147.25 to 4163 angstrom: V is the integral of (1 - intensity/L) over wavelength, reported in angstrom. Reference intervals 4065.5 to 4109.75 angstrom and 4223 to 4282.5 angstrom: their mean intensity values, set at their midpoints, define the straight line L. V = -1.08 angstrom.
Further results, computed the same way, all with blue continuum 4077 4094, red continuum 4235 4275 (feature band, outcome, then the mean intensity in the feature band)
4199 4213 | -0.02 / 25.8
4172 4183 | -0.26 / 26.5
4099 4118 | 1.56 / 23.9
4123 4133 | -0.23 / 26.6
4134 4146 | -0.32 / 26.6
